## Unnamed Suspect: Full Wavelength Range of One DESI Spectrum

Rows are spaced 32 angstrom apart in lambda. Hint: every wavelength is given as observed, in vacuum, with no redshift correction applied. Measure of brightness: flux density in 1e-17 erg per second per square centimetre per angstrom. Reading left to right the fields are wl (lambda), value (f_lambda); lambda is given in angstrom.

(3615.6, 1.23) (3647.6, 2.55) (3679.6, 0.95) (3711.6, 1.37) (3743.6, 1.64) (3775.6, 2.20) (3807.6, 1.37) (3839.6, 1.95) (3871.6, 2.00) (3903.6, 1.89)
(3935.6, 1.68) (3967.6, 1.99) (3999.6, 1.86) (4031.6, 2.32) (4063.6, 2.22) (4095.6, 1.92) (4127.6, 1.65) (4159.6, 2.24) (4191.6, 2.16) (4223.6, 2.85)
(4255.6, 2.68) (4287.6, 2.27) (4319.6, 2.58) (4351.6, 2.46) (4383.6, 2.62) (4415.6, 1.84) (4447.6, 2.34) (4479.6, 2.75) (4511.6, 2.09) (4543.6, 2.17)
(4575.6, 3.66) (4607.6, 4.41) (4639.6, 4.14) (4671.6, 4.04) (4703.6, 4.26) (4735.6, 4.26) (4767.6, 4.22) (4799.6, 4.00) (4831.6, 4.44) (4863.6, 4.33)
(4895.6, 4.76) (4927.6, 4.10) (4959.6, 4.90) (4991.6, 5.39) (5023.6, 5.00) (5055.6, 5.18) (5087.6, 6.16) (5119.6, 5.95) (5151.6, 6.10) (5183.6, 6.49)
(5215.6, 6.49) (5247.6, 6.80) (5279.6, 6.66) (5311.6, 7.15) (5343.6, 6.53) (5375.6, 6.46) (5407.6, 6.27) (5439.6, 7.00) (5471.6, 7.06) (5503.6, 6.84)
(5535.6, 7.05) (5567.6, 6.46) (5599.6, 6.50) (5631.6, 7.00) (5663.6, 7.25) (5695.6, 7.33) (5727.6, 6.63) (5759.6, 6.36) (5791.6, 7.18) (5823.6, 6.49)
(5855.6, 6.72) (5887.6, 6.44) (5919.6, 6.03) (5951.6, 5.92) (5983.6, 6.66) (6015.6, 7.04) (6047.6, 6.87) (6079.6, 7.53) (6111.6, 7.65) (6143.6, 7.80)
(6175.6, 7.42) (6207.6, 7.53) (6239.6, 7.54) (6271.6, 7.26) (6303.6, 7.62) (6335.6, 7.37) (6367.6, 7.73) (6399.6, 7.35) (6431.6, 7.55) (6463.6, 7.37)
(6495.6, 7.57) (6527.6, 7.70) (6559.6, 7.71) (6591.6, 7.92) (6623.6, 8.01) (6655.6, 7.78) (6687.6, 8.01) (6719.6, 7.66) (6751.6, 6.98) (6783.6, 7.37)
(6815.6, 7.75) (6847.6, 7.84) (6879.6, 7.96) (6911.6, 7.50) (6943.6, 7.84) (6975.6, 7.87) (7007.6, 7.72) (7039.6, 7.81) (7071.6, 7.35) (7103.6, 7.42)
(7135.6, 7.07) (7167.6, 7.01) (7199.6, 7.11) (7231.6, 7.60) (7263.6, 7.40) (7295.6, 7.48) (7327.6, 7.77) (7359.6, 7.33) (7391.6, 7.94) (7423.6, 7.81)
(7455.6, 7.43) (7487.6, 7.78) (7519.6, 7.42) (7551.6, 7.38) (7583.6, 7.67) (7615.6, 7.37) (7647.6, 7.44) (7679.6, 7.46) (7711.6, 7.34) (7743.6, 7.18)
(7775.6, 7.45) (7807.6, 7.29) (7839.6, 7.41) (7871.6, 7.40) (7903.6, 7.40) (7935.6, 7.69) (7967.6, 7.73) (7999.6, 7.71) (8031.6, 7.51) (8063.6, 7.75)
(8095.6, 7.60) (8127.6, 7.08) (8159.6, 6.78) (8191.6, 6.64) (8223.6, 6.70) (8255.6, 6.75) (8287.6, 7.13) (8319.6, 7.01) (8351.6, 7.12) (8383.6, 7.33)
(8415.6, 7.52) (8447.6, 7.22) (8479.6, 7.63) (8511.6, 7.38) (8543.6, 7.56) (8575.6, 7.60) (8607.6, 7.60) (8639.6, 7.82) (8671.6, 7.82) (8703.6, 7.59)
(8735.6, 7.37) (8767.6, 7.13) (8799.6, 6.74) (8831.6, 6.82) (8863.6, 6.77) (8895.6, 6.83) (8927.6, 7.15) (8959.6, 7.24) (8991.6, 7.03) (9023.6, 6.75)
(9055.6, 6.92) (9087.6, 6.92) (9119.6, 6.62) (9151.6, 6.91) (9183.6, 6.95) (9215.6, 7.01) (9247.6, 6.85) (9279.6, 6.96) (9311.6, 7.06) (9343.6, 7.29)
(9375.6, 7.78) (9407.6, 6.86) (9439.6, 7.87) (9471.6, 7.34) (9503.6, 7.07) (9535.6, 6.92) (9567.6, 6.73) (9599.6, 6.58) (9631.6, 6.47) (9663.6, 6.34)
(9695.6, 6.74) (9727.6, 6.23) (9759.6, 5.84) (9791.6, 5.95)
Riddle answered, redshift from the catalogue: 0.15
